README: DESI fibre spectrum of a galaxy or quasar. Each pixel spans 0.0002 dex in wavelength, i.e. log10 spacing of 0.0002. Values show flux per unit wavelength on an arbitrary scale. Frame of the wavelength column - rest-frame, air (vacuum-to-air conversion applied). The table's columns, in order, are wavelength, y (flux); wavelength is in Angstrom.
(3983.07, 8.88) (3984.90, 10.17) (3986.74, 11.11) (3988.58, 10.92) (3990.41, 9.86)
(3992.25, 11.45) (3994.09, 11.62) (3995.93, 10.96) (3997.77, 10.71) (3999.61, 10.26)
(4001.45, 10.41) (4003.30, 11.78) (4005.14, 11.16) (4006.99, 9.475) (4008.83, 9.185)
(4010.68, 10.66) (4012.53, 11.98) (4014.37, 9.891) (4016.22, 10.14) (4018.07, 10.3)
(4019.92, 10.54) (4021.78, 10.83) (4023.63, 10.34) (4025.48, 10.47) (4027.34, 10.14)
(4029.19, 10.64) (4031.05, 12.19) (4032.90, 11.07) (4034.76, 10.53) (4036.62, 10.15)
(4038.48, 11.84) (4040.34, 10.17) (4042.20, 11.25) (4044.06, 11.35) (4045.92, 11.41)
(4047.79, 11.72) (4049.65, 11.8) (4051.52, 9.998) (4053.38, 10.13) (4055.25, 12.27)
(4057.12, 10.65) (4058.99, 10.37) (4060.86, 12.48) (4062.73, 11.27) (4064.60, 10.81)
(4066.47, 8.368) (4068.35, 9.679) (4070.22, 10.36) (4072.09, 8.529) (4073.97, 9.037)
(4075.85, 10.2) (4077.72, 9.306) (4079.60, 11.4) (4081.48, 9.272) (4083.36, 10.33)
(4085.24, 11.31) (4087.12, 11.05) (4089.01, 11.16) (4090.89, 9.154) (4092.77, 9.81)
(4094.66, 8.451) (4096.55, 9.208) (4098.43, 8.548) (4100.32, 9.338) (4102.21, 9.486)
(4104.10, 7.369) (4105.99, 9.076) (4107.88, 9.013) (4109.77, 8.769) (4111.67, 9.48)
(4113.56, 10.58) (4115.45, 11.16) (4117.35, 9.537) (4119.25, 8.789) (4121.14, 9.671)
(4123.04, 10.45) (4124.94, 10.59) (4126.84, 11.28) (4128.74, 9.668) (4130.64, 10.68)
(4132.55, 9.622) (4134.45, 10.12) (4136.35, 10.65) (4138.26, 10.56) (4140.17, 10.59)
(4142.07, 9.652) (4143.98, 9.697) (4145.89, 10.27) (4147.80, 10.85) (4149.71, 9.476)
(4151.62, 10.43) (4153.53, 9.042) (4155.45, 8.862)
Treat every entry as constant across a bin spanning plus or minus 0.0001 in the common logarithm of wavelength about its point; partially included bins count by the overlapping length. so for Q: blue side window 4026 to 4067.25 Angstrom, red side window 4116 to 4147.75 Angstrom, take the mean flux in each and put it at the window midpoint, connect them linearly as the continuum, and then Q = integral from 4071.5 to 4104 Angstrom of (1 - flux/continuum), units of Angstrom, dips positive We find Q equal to 2.7 Angstrom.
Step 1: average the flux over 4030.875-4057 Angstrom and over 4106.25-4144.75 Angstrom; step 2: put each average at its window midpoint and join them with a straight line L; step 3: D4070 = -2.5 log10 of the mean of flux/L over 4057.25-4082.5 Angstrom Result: 0.068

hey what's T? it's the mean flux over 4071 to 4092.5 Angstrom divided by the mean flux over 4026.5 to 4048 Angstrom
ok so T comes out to 0.9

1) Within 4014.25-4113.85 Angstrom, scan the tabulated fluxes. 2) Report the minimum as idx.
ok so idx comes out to 7.369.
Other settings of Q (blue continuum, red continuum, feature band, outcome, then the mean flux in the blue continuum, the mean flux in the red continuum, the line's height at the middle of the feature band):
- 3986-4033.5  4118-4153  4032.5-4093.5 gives -0.5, 10.7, 10.2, 10.5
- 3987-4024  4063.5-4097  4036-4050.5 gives -1.4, 10.6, 9.87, 10.3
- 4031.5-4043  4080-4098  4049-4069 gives -0.4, 10.9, 9.97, 10.5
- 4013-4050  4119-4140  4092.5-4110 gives 2.6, 10.8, 10.3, 10.4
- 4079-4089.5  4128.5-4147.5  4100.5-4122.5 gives 2.2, 10.7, 10.2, 10.4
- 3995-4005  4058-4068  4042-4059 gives -0.8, 10.9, 10.6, 10.6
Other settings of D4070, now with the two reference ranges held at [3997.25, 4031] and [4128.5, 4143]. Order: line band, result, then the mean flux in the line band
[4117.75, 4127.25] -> 0.02 mag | 10.1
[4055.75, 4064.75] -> -0.08 mag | 11.2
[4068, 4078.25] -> 0.09 mag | 9.53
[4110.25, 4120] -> 0.04 mag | 9.87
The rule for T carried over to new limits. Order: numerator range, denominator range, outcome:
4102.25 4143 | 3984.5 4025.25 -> 0.93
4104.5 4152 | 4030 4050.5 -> 0.89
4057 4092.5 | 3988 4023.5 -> 0.96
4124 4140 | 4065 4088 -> 1.05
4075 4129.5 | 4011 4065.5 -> 0.90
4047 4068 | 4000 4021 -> 1.03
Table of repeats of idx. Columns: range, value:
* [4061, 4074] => 8.368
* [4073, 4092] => 9.037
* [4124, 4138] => 9.622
